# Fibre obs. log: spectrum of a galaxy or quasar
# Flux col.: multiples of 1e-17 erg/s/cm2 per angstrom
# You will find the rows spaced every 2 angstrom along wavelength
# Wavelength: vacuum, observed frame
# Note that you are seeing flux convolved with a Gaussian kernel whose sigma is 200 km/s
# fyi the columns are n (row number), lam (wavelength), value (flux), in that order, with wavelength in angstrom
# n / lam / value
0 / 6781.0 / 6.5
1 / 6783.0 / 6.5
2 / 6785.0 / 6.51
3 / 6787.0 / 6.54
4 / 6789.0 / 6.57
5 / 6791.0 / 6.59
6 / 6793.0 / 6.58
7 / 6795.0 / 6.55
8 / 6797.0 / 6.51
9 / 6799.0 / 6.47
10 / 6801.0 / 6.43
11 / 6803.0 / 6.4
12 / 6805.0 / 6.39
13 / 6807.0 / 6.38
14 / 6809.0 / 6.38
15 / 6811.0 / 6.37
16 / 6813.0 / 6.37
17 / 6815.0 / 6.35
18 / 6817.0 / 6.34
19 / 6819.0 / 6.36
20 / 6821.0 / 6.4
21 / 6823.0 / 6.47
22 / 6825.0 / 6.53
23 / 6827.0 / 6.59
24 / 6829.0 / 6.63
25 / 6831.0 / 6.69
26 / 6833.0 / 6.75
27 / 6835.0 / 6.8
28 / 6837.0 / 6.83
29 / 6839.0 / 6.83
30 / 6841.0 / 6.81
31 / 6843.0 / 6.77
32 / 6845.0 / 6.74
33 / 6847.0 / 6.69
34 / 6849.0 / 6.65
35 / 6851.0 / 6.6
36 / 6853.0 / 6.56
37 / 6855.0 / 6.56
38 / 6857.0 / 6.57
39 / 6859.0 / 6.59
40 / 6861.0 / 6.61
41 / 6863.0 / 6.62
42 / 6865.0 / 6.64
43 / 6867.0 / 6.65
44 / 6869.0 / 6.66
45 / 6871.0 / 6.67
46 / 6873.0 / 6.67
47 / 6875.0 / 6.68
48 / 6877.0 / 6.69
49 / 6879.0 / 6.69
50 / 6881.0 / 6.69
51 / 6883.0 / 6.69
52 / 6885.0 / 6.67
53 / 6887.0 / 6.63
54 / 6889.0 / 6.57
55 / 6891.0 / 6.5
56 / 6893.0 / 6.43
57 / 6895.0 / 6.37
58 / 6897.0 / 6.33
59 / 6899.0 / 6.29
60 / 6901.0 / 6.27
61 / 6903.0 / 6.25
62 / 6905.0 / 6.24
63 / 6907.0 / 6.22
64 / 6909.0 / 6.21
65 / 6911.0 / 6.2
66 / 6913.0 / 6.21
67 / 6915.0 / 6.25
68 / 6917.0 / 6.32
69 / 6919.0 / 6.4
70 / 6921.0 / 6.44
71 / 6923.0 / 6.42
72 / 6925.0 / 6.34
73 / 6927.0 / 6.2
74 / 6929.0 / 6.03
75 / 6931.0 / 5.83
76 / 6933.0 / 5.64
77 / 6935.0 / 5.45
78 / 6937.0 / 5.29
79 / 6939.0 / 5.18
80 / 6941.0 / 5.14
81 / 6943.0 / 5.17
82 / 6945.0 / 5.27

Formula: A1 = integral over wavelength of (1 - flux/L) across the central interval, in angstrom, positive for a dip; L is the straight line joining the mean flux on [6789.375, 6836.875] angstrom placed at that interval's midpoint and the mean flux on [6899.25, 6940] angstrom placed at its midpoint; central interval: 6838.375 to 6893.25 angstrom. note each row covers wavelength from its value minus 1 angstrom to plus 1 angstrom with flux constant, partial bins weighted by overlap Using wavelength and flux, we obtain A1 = -3.1 angstrom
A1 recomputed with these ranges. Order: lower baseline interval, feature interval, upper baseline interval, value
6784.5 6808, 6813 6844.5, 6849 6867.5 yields -0.3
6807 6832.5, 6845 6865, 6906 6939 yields -0.9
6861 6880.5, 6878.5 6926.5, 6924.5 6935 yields -1.0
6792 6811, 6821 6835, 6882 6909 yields -0.4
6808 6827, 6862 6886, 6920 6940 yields -2.1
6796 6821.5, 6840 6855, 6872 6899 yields -0.4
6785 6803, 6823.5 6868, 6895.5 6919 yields -1.8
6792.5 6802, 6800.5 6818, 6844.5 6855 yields 0.4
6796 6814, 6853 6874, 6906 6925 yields -0.9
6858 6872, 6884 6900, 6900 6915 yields -0.2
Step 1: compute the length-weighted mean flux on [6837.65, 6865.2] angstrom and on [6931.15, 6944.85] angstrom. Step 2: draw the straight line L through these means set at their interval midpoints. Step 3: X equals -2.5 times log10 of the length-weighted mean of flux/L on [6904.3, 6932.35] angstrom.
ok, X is -0.11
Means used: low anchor 6.66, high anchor 5.34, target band 6.23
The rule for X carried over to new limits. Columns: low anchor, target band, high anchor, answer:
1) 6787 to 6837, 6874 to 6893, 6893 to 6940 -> -0.07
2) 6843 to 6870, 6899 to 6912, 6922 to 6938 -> -0.02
